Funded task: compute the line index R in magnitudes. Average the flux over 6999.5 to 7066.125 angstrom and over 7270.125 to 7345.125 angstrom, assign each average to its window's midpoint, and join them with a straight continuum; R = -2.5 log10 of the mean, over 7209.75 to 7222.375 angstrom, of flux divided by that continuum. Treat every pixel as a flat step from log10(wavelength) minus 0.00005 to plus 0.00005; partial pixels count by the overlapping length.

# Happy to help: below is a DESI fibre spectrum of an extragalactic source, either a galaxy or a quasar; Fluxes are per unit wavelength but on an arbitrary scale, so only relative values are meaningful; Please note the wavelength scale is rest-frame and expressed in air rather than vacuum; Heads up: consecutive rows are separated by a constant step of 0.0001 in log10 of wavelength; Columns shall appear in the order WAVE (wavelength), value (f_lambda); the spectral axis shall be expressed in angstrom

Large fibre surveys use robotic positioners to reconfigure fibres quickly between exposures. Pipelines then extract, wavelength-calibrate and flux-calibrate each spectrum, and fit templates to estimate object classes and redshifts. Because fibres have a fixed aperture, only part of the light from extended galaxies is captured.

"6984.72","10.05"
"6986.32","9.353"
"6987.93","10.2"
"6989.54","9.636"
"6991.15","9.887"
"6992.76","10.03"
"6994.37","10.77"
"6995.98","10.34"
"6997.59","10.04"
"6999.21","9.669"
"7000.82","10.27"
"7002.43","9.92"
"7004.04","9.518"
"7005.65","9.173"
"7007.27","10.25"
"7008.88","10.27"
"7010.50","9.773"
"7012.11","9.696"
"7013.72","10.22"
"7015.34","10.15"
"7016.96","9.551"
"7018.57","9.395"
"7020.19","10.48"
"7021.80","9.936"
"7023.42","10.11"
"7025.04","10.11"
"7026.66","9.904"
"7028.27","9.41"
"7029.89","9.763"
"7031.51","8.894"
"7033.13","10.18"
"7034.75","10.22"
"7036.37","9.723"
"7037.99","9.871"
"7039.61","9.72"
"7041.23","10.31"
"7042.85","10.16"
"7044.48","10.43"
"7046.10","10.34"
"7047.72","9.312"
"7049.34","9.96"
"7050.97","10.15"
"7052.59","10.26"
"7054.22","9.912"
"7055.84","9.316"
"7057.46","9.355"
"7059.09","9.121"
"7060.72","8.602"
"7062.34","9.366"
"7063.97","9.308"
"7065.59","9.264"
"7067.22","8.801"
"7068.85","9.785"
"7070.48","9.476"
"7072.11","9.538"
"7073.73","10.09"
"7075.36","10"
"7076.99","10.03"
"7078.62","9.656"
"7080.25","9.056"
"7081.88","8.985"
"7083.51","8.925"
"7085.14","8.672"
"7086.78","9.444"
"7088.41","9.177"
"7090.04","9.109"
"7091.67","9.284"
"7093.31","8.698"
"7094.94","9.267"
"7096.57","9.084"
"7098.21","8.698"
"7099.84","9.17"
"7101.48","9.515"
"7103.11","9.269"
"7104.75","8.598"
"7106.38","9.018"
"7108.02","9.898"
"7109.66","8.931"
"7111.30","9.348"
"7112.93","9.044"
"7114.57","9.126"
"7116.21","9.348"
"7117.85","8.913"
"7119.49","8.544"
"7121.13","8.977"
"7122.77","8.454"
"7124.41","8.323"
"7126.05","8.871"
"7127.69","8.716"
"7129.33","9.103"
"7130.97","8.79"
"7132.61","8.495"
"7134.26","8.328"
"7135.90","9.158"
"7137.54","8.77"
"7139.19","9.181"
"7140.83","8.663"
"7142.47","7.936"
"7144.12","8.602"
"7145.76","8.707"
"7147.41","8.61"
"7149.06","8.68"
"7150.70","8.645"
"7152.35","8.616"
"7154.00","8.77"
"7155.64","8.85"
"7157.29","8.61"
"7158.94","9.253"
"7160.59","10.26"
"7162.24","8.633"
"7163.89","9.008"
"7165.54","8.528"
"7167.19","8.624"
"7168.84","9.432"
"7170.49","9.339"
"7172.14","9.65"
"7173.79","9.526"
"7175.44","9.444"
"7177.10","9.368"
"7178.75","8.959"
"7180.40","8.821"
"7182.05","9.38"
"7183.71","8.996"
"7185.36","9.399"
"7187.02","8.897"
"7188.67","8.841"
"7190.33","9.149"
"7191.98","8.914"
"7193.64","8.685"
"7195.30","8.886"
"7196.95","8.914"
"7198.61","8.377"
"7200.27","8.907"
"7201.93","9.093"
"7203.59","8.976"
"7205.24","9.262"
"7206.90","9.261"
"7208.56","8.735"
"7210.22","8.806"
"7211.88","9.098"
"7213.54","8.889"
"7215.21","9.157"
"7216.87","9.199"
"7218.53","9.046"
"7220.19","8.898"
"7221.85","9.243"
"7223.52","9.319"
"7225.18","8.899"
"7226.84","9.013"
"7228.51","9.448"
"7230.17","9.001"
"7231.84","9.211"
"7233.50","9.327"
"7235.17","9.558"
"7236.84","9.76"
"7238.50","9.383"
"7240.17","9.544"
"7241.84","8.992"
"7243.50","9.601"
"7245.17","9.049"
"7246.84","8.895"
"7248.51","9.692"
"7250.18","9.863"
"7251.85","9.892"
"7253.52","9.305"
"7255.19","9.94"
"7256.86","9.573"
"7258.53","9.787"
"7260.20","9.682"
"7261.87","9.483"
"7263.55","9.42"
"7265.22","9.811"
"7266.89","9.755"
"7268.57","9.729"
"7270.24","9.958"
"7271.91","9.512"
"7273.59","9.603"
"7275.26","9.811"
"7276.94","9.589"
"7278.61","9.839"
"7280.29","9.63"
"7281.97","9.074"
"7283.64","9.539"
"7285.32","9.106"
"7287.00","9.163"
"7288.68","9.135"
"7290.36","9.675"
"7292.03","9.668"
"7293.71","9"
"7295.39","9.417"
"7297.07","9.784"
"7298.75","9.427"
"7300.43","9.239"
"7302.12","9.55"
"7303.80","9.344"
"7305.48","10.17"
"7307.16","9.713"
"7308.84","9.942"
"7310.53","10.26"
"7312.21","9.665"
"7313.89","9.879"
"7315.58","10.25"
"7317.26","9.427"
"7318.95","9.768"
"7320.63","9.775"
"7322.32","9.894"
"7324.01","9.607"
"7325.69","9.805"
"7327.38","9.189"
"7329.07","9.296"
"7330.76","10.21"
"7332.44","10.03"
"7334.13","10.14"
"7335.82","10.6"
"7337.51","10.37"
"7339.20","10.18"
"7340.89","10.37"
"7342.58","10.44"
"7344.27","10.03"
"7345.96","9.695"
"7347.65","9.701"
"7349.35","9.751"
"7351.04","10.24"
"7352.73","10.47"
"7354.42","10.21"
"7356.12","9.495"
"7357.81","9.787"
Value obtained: 0.082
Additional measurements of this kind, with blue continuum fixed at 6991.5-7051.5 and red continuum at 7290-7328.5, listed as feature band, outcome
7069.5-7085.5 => 0.05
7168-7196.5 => 0.07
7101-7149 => 0.11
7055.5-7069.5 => 0.08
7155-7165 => 0.08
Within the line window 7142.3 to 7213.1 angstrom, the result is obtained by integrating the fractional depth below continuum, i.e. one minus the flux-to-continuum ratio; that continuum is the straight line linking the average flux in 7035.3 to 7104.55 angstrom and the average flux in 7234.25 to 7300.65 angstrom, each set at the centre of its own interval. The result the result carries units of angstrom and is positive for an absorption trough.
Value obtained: 3.94 angstrom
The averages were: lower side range 9.47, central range 8.97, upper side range 9.52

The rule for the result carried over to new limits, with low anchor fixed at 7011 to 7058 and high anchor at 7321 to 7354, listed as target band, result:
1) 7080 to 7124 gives 3.85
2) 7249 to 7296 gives 1.92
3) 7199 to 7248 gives 3.97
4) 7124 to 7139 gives 1.77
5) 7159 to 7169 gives 0.87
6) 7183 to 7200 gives 1.79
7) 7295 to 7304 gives 0.47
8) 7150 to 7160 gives 1.12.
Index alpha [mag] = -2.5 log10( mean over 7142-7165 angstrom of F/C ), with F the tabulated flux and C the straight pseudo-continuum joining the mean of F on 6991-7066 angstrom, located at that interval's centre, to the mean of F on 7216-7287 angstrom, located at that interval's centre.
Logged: 0.10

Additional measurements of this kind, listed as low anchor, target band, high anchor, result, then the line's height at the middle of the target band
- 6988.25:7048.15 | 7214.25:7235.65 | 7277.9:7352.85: 0.07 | 9.81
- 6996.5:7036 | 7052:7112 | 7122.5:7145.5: -0.01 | 9.21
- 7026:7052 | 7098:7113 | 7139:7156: -0.01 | 9.13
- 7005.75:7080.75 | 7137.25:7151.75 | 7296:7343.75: 0.14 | 9.8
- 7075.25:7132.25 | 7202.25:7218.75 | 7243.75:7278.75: 0.05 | 9.45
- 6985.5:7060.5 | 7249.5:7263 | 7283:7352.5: 0.01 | 9.8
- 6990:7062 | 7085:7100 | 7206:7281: 0.08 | 9.73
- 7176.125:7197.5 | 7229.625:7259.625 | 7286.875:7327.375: -0.02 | 9.32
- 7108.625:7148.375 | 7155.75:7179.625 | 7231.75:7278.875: -0.02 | 9.03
